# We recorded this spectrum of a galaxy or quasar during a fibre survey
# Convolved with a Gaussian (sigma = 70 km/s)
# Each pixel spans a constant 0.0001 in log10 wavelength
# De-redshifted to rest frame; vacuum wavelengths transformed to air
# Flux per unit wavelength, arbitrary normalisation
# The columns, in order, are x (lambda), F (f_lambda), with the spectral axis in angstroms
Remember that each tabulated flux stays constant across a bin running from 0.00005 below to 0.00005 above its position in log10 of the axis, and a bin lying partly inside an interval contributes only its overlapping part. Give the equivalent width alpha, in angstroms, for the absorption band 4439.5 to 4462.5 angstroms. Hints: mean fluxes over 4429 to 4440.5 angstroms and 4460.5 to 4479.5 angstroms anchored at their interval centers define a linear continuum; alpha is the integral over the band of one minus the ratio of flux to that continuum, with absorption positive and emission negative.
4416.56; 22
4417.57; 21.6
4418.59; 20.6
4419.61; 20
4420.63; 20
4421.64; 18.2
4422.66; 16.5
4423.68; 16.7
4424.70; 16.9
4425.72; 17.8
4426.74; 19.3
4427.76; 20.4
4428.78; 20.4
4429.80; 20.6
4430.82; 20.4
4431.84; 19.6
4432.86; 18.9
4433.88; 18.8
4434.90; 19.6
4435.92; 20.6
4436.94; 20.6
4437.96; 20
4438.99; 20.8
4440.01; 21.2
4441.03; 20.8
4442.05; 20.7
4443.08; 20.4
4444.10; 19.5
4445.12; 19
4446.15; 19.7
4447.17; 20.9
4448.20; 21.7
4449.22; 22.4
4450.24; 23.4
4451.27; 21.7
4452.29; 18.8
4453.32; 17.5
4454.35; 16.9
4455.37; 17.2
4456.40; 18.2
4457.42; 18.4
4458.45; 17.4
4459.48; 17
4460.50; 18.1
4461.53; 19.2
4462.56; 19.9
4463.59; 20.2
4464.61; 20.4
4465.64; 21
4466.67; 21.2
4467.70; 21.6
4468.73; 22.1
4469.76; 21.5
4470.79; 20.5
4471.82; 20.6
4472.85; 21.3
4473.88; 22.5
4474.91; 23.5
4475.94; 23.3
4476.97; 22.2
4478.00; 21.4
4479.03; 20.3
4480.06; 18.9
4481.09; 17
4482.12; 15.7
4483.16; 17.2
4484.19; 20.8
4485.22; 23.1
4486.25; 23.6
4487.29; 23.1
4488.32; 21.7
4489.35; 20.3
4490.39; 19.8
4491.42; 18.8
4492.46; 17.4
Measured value 1.2 angstroms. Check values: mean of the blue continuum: 20.1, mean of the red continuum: 21.2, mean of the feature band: 19.6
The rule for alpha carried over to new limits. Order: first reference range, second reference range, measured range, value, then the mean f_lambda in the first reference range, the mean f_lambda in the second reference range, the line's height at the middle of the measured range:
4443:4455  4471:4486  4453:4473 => 0.9 angstroms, 20.1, 20.6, 20.4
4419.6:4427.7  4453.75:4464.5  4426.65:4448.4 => -2.3 angstroms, 18.2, 18.3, 18.2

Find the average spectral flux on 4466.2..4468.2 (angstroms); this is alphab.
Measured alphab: 21.4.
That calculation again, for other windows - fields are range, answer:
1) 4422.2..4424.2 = 16.6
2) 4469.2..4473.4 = 21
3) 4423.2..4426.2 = 17.1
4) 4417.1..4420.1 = 20.7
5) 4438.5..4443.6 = 20.8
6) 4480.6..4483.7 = 16.6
